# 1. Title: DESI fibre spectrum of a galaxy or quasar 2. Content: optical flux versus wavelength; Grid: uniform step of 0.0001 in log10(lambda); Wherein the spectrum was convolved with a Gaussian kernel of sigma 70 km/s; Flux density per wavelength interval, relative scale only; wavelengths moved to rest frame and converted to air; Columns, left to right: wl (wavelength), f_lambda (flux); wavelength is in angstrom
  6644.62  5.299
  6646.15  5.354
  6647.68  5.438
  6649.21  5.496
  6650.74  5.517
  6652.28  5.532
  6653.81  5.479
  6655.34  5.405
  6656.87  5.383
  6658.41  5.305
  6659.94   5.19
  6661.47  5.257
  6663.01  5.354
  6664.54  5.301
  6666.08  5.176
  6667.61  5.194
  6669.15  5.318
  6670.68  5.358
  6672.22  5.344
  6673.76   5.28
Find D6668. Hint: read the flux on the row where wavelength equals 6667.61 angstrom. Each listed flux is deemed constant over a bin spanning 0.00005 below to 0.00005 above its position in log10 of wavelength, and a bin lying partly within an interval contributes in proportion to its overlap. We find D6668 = 5.194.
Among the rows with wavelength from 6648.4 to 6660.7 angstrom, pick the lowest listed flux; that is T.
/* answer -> 5.19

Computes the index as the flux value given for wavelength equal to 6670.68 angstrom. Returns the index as 5.358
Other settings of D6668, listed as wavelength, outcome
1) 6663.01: 5.354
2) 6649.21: 5.496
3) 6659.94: 5.19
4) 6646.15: 5.354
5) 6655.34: 5.405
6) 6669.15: 5.318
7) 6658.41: 5.305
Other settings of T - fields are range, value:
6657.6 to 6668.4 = 5.176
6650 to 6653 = 5.517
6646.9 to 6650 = 5.438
